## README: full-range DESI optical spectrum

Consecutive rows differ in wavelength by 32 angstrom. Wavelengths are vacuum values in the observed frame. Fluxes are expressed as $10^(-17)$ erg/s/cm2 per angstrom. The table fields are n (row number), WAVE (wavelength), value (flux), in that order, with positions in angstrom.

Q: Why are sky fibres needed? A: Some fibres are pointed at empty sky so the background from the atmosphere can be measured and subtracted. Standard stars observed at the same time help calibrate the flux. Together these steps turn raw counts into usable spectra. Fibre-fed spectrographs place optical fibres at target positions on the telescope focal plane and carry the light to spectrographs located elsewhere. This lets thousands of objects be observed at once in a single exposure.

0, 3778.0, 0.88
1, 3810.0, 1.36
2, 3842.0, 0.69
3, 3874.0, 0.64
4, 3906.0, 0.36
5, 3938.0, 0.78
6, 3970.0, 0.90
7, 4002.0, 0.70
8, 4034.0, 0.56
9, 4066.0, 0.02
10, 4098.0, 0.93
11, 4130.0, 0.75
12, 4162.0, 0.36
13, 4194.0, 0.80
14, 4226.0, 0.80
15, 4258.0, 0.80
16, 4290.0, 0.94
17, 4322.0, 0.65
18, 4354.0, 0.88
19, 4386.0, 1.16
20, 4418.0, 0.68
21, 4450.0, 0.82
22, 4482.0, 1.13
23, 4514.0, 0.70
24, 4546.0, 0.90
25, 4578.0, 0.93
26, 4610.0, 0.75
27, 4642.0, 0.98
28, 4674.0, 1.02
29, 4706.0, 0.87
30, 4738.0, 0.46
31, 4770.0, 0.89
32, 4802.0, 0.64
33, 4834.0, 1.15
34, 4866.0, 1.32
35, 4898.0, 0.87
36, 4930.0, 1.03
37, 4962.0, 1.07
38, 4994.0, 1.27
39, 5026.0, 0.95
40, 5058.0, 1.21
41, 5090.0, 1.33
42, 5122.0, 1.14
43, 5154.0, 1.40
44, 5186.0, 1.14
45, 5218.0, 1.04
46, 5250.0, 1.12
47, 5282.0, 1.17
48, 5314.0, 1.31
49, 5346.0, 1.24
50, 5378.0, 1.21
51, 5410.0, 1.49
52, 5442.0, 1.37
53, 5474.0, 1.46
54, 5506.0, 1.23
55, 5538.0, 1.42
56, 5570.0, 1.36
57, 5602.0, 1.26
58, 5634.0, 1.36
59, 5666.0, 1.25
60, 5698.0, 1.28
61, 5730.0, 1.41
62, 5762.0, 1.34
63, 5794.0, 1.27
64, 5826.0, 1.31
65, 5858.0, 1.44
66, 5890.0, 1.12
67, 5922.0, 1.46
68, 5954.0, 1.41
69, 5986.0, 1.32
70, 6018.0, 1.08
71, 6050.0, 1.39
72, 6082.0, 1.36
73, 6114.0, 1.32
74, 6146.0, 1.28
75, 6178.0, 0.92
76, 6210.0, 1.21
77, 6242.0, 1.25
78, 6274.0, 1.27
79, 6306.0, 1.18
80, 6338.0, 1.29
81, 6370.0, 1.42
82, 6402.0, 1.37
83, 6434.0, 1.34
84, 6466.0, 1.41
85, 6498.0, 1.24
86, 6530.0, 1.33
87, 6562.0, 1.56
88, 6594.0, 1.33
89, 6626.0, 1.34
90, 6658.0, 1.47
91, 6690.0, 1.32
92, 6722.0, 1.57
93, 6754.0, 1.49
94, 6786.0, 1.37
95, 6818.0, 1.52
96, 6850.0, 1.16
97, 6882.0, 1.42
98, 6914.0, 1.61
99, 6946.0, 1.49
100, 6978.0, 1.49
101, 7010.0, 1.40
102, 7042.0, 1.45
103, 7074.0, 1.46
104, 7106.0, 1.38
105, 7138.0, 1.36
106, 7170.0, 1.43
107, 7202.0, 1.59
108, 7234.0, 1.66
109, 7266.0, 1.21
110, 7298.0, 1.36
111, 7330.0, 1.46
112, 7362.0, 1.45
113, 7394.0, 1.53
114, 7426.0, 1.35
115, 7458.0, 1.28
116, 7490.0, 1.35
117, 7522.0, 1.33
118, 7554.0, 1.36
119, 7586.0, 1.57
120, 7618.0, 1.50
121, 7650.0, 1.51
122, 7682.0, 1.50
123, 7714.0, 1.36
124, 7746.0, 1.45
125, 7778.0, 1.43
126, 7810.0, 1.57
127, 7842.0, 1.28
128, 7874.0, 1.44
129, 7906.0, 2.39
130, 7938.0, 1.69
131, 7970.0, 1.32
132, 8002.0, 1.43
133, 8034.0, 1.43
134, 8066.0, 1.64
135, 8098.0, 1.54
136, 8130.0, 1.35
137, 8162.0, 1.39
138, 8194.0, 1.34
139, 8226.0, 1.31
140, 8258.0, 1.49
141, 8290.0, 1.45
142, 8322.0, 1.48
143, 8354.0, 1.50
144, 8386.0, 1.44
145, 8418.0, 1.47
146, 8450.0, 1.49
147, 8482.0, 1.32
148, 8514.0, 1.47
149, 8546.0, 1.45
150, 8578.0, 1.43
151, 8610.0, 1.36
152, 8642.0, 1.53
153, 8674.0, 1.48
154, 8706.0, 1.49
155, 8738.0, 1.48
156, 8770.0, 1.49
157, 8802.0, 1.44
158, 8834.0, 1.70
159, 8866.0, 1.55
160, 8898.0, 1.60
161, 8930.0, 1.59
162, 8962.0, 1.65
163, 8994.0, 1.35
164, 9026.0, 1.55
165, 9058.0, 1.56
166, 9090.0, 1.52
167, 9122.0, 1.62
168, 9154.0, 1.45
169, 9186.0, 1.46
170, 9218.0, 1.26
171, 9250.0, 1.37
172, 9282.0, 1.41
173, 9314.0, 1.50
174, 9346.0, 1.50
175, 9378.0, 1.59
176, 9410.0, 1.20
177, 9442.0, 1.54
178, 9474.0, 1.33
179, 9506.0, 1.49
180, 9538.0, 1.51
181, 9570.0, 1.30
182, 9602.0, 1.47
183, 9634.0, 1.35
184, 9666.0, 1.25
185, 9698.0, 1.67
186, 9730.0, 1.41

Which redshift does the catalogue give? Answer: 0.20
